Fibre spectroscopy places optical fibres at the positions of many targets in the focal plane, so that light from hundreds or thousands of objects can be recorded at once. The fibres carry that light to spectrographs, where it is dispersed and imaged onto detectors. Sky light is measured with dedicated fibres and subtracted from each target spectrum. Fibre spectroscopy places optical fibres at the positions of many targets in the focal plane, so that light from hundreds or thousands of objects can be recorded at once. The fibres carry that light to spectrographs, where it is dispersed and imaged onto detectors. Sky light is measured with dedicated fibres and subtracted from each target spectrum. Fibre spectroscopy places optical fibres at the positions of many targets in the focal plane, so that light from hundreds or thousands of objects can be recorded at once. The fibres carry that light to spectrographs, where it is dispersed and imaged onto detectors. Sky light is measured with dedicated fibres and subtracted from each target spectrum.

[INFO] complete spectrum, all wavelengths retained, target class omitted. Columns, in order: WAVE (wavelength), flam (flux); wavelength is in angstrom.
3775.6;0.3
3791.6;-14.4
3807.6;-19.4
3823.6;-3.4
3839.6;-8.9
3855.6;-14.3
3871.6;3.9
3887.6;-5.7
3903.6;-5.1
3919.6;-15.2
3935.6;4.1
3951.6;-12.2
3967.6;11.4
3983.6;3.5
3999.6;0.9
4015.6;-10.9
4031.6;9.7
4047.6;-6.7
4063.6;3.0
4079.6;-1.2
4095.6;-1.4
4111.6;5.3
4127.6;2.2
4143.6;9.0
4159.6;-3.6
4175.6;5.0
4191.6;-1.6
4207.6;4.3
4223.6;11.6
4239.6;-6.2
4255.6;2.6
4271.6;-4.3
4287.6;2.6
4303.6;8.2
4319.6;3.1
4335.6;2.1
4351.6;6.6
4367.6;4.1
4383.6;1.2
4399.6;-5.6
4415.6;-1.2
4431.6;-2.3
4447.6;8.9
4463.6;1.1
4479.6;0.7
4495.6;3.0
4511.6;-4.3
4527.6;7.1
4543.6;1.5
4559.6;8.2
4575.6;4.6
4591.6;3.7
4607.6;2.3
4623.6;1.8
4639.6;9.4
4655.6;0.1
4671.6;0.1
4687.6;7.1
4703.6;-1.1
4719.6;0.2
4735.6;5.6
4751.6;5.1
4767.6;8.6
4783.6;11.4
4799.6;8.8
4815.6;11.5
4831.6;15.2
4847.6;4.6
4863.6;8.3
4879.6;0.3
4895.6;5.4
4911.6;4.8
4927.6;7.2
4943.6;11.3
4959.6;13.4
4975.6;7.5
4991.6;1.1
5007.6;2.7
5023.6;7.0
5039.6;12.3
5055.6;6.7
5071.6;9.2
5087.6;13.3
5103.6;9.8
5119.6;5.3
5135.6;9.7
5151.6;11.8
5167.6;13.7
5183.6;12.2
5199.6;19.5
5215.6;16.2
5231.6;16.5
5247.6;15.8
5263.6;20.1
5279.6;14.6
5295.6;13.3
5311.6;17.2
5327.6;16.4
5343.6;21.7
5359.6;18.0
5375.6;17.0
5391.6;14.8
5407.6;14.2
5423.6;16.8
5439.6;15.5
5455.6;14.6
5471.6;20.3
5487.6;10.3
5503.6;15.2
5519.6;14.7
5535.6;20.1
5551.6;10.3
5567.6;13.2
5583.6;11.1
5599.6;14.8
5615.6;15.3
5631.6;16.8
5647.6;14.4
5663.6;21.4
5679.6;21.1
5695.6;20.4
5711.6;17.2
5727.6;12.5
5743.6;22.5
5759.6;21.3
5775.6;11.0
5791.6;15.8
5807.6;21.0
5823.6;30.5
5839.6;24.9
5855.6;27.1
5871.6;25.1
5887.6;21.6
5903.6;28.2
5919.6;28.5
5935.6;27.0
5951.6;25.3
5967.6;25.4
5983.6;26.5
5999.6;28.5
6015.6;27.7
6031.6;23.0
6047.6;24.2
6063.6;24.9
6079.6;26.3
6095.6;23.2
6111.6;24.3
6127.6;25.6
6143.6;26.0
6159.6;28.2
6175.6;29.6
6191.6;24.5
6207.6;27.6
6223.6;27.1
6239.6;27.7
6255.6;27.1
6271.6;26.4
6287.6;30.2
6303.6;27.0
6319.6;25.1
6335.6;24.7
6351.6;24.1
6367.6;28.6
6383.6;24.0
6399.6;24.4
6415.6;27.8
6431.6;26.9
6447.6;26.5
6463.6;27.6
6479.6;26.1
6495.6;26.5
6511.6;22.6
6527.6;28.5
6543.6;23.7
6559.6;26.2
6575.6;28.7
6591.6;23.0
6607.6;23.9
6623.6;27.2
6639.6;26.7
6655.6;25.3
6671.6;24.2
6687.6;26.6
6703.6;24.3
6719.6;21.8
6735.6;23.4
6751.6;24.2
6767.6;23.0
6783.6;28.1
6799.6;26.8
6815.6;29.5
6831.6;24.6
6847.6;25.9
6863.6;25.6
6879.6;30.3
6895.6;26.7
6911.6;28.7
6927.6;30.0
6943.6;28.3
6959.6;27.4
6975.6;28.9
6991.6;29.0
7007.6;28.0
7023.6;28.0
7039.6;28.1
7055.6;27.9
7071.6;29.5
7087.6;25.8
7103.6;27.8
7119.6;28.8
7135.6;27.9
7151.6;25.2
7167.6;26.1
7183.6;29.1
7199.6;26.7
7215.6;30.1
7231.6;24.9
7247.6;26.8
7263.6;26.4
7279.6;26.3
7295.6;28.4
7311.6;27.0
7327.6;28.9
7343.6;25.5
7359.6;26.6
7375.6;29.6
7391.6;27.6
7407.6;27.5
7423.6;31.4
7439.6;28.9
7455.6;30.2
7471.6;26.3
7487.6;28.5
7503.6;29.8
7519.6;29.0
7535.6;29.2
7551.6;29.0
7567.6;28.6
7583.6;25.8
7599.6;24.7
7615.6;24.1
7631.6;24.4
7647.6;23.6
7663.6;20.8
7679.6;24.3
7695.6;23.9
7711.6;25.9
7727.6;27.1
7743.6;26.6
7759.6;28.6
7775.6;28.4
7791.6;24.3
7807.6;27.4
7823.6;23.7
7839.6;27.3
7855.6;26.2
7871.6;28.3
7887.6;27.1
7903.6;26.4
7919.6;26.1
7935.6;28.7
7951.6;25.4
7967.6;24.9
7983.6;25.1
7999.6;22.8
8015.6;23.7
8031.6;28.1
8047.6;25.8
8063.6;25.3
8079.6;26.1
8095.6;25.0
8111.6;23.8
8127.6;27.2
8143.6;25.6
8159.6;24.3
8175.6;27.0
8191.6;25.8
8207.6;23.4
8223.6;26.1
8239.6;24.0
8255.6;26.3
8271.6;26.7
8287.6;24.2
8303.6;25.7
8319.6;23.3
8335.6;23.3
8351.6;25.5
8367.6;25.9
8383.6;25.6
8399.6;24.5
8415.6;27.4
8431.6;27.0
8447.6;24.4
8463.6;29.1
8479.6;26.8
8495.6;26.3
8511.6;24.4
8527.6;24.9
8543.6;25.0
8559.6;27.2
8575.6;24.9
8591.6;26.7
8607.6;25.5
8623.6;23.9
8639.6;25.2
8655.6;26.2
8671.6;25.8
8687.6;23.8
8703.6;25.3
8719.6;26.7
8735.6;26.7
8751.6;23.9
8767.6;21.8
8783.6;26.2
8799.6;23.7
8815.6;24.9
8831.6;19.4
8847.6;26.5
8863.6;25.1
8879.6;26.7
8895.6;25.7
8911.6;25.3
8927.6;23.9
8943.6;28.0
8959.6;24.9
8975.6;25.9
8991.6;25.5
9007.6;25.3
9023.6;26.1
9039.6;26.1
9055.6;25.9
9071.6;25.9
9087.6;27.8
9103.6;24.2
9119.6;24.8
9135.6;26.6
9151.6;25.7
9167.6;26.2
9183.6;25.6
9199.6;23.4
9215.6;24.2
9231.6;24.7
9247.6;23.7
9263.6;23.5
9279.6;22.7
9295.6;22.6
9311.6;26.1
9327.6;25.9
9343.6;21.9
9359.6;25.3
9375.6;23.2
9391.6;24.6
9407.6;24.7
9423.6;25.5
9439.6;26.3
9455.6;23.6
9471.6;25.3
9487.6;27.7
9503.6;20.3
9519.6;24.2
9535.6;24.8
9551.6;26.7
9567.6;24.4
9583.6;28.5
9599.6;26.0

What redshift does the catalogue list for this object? 0.298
